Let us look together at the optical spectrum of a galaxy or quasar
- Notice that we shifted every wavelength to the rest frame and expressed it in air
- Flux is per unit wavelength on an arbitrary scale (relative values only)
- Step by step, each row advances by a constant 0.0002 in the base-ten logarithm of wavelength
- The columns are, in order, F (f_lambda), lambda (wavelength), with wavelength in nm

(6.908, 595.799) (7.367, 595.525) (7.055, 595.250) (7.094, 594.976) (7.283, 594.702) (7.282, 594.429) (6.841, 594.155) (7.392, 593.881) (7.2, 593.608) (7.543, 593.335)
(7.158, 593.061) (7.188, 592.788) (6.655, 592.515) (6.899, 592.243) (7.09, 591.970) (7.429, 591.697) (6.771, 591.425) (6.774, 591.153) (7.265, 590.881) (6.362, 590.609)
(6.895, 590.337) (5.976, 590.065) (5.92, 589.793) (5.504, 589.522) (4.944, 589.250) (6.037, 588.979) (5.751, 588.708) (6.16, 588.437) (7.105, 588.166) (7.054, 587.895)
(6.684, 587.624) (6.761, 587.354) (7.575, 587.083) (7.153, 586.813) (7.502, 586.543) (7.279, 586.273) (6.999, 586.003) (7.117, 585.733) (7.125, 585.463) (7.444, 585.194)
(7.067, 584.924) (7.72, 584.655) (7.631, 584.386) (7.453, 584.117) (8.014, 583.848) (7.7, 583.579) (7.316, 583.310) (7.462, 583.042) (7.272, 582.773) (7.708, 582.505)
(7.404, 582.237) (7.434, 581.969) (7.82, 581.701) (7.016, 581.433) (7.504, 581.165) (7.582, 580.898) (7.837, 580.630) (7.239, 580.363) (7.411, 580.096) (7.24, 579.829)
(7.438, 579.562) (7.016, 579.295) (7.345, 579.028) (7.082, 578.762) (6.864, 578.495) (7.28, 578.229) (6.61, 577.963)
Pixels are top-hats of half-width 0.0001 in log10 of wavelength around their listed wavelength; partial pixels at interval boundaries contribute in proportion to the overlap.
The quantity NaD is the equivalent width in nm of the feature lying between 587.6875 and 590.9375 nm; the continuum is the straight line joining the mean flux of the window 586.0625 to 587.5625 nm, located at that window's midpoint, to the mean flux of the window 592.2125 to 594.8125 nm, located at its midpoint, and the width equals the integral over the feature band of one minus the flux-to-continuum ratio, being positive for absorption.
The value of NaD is 0.43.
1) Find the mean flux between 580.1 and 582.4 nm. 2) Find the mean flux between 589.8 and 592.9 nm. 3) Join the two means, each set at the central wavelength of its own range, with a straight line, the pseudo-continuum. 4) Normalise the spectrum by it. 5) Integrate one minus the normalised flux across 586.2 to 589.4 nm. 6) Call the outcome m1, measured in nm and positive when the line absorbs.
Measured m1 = 0.18 nm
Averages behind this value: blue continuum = 7.48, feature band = 6.65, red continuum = 6.81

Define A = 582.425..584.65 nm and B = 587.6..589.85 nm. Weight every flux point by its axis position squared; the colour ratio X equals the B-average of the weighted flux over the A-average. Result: 0.82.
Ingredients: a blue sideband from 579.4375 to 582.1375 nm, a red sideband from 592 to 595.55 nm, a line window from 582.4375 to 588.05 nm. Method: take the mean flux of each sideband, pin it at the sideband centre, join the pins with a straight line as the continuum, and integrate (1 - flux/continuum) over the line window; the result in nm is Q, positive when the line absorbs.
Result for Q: 0.01 nm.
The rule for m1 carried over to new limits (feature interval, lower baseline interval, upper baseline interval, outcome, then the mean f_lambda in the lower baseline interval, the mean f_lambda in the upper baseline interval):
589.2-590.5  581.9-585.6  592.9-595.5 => 0.25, 7.48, 7.21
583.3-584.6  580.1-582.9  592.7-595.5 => -0.04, 7.48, 7.21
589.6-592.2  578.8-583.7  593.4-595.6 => 0.20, 7.42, 7.2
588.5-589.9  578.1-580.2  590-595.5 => 0.28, 7.21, 7.03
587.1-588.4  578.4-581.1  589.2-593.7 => 0.00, 7.32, 6.71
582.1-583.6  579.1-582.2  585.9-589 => -0.05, 7.41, 6.87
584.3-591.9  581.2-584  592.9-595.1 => 0.61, 7.51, 7.22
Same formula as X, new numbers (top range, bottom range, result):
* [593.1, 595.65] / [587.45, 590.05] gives 1.20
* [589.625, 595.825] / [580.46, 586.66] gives 0.96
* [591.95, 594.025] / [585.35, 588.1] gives 1.02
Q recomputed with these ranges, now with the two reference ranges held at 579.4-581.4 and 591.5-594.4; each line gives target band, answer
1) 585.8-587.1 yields 0.00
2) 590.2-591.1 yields 0.04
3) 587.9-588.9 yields 0.11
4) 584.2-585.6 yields -0.01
